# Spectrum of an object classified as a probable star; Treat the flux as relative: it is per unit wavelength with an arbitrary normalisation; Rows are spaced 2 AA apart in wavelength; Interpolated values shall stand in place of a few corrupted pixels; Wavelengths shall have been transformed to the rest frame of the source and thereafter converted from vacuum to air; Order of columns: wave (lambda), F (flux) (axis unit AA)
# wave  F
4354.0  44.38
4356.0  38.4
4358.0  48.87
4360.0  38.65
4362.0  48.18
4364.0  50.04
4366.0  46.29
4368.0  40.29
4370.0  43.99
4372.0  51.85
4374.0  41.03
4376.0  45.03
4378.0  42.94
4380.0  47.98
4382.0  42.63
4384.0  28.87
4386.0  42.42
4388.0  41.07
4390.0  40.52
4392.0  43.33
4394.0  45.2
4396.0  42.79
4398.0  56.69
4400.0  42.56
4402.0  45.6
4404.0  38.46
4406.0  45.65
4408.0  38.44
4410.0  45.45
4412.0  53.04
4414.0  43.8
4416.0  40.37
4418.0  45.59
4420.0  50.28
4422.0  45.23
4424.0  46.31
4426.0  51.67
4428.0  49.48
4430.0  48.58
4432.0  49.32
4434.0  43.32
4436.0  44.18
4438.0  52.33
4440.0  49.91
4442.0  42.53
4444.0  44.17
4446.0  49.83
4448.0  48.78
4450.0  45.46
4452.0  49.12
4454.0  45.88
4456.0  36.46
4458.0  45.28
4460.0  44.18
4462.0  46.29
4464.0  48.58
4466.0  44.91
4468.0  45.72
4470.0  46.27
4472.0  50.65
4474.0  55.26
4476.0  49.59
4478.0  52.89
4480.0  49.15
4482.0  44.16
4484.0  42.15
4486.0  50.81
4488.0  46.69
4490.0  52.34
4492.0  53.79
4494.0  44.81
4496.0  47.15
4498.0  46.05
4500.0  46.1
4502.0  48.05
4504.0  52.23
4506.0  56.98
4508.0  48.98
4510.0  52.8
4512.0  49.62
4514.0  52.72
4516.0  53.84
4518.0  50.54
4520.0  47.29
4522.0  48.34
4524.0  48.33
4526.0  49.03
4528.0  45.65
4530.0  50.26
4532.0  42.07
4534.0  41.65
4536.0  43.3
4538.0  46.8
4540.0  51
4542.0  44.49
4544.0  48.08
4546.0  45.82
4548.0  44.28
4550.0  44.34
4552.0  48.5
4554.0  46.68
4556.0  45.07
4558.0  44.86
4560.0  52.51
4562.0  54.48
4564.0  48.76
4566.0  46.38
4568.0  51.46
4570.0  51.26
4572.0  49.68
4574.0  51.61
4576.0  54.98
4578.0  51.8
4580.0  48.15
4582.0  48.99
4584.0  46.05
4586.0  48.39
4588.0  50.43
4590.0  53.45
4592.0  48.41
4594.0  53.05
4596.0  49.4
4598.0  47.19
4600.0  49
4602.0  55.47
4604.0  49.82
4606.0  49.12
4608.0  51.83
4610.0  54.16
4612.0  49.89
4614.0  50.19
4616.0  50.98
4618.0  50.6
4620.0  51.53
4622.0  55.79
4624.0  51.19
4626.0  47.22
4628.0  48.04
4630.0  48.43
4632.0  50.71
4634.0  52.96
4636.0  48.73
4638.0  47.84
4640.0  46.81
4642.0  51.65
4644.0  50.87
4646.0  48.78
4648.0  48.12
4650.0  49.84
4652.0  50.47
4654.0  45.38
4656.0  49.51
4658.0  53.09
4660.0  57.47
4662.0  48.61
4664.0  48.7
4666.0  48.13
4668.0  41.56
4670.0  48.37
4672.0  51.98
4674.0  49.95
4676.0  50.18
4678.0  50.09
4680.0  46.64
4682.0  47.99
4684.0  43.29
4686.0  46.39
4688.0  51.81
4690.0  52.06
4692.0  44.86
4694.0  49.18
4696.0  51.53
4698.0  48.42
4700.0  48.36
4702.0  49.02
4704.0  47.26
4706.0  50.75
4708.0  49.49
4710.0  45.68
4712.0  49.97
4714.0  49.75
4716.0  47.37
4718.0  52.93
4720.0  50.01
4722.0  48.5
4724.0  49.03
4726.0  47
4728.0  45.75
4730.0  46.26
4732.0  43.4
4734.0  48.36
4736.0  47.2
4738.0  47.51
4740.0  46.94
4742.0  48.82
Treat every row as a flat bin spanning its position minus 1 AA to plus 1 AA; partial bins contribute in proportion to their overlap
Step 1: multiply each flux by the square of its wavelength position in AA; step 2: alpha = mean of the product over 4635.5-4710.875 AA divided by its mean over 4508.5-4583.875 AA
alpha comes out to 1.07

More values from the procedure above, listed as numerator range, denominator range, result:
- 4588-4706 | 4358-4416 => 1.27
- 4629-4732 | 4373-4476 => 1.20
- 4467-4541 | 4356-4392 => 1.19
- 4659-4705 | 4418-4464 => 1.16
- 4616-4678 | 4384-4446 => 1.21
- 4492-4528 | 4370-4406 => 1.20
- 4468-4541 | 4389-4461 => 1.10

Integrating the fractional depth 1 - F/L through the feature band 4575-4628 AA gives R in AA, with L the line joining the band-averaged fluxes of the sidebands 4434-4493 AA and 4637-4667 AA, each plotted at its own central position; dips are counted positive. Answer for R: -1.65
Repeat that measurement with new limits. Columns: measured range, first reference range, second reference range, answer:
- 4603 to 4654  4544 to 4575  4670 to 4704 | -1.6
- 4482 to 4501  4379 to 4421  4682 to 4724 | -0.9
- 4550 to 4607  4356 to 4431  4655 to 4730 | -2.9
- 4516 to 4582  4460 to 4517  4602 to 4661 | 2.1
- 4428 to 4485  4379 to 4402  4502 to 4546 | -1.4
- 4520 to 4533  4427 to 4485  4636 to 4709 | 0.1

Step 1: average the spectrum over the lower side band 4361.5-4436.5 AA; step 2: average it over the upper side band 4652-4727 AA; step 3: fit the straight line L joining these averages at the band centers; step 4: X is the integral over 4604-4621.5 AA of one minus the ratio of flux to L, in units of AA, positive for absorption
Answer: -1.2 AA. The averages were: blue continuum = 44.9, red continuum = 48.9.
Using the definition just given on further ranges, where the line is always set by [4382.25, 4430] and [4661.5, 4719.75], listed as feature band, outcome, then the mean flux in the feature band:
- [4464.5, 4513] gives -3.5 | 49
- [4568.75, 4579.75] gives -1.1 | 51.6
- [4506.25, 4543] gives -1.7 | 48.3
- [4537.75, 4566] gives -0.5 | 47.5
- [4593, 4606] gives -0.9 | 50.5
